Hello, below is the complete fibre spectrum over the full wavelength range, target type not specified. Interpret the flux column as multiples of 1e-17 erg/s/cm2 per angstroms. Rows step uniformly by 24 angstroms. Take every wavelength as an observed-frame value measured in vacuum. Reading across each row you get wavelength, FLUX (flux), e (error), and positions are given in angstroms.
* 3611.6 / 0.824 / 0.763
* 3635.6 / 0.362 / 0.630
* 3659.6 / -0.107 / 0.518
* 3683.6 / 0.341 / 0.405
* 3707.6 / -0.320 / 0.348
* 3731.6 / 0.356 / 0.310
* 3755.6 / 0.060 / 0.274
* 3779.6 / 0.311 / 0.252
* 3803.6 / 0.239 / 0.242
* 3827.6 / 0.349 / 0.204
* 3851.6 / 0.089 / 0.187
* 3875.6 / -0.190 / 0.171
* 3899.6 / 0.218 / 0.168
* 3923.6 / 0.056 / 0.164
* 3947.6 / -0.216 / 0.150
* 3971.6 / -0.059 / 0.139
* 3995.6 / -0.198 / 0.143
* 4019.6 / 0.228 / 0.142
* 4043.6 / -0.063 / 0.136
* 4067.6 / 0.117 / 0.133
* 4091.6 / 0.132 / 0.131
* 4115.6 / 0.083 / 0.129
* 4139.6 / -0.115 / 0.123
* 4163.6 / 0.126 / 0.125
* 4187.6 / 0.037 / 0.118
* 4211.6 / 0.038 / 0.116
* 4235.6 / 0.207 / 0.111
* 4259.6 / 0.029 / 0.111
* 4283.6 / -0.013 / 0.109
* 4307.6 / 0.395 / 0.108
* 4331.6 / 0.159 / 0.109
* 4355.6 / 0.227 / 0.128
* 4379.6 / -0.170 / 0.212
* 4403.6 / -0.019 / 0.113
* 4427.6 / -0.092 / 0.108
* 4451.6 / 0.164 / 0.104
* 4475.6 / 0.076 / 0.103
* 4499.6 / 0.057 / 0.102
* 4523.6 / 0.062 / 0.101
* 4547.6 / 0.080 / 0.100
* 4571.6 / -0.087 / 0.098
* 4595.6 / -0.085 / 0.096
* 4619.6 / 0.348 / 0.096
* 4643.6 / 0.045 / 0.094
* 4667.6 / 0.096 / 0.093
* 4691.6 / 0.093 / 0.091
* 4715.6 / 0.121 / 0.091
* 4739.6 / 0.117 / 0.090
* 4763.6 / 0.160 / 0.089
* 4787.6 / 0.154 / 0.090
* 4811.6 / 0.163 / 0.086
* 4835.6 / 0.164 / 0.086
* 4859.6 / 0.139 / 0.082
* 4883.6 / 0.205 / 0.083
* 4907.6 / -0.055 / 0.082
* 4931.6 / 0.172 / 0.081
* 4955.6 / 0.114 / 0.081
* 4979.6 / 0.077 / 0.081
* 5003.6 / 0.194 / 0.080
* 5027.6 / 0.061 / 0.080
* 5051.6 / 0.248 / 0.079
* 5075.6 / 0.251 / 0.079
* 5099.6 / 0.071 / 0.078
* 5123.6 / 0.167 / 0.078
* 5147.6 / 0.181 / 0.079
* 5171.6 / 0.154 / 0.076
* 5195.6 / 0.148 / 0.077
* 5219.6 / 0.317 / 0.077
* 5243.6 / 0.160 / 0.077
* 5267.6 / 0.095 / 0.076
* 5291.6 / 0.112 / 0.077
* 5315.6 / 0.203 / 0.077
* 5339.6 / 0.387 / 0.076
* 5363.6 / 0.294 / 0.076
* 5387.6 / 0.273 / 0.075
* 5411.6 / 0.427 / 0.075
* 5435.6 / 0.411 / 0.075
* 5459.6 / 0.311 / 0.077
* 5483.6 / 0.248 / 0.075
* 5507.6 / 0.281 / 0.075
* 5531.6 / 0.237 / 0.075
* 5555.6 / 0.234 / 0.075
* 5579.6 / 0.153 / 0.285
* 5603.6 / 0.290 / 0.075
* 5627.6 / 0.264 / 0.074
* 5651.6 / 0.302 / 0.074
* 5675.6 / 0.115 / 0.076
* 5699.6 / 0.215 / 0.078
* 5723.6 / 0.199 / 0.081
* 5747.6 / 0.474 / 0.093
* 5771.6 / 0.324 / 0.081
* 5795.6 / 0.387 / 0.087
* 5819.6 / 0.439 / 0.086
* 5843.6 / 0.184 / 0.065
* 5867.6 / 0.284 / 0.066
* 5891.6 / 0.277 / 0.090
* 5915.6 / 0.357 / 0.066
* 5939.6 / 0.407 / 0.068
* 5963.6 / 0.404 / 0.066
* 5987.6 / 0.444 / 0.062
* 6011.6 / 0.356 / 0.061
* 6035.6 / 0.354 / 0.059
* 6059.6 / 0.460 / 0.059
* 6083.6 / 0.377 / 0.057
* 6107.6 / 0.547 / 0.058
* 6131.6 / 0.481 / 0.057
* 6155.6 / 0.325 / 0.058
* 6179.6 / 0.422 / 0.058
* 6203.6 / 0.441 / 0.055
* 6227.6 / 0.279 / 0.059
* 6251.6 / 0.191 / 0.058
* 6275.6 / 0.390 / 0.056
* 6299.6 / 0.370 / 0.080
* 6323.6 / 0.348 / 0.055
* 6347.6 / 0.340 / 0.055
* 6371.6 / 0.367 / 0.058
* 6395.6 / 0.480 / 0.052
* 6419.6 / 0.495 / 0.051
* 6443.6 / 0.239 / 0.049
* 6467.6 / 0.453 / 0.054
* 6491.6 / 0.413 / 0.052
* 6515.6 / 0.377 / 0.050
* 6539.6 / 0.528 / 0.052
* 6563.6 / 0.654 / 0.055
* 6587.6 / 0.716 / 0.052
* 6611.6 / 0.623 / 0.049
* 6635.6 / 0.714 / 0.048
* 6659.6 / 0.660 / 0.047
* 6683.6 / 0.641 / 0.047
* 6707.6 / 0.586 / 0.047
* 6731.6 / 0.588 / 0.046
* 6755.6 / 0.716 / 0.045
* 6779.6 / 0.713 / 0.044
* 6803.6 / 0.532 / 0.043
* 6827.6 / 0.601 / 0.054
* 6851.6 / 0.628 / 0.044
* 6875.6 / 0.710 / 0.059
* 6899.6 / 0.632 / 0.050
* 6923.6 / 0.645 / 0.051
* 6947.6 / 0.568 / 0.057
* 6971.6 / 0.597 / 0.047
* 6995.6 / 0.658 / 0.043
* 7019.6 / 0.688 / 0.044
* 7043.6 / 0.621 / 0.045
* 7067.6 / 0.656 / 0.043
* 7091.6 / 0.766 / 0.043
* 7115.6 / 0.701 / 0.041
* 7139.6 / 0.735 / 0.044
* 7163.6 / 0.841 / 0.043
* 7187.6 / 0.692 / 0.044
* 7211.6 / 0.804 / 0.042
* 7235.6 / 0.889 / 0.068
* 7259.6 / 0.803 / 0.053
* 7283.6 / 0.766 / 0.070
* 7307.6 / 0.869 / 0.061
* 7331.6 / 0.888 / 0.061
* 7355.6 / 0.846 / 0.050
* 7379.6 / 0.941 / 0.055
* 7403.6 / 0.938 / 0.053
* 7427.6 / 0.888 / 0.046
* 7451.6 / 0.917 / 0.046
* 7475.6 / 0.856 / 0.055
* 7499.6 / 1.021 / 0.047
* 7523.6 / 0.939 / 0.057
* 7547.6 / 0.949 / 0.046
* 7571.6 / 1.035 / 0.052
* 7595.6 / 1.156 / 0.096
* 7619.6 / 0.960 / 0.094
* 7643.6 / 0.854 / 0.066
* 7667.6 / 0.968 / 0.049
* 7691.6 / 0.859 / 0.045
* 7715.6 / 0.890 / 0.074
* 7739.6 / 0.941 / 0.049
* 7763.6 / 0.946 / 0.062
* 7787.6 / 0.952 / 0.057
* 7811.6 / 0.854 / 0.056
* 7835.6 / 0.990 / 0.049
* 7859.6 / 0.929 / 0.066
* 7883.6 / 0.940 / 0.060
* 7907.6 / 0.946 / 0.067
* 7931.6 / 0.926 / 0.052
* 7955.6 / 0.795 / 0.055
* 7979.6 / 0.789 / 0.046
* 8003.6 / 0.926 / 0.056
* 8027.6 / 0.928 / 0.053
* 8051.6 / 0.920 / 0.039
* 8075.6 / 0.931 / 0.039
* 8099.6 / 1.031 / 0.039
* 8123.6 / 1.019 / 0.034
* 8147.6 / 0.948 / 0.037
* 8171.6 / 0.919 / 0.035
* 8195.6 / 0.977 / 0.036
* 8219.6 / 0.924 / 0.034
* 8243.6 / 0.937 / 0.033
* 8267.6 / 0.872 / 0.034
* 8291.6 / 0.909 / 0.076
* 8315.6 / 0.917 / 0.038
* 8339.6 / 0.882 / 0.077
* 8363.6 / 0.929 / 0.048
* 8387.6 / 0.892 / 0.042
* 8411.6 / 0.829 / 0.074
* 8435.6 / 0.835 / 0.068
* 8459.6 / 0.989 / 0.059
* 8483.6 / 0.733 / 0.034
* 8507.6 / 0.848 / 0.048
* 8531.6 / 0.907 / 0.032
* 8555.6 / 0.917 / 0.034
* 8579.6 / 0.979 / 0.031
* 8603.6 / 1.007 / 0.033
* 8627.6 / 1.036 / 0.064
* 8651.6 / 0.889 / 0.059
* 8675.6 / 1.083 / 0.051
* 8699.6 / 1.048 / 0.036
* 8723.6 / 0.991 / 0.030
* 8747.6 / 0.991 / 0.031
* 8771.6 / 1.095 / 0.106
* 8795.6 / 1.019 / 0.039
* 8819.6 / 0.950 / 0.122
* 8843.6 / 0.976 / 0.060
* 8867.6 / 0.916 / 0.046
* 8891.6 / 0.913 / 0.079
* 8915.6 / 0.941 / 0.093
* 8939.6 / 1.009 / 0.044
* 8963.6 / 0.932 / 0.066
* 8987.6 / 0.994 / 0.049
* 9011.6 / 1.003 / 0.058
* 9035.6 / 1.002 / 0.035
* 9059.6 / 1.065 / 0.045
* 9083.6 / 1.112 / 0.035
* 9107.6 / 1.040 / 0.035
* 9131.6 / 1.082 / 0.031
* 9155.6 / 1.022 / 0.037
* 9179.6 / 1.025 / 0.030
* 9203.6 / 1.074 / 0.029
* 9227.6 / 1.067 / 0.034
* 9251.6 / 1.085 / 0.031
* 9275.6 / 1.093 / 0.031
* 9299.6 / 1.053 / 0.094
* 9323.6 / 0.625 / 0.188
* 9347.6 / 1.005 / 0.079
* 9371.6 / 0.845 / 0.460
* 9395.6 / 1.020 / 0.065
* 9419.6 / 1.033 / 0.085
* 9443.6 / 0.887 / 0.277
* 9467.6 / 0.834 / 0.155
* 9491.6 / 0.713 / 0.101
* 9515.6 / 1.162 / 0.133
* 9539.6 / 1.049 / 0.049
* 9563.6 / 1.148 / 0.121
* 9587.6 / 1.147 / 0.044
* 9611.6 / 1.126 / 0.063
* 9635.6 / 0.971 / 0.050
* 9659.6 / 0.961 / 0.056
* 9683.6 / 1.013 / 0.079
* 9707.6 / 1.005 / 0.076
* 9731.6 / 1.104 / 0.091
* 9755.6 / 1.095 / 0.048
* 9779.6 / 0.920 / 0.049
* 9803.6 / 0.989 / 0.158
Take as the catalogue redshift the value 0.639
